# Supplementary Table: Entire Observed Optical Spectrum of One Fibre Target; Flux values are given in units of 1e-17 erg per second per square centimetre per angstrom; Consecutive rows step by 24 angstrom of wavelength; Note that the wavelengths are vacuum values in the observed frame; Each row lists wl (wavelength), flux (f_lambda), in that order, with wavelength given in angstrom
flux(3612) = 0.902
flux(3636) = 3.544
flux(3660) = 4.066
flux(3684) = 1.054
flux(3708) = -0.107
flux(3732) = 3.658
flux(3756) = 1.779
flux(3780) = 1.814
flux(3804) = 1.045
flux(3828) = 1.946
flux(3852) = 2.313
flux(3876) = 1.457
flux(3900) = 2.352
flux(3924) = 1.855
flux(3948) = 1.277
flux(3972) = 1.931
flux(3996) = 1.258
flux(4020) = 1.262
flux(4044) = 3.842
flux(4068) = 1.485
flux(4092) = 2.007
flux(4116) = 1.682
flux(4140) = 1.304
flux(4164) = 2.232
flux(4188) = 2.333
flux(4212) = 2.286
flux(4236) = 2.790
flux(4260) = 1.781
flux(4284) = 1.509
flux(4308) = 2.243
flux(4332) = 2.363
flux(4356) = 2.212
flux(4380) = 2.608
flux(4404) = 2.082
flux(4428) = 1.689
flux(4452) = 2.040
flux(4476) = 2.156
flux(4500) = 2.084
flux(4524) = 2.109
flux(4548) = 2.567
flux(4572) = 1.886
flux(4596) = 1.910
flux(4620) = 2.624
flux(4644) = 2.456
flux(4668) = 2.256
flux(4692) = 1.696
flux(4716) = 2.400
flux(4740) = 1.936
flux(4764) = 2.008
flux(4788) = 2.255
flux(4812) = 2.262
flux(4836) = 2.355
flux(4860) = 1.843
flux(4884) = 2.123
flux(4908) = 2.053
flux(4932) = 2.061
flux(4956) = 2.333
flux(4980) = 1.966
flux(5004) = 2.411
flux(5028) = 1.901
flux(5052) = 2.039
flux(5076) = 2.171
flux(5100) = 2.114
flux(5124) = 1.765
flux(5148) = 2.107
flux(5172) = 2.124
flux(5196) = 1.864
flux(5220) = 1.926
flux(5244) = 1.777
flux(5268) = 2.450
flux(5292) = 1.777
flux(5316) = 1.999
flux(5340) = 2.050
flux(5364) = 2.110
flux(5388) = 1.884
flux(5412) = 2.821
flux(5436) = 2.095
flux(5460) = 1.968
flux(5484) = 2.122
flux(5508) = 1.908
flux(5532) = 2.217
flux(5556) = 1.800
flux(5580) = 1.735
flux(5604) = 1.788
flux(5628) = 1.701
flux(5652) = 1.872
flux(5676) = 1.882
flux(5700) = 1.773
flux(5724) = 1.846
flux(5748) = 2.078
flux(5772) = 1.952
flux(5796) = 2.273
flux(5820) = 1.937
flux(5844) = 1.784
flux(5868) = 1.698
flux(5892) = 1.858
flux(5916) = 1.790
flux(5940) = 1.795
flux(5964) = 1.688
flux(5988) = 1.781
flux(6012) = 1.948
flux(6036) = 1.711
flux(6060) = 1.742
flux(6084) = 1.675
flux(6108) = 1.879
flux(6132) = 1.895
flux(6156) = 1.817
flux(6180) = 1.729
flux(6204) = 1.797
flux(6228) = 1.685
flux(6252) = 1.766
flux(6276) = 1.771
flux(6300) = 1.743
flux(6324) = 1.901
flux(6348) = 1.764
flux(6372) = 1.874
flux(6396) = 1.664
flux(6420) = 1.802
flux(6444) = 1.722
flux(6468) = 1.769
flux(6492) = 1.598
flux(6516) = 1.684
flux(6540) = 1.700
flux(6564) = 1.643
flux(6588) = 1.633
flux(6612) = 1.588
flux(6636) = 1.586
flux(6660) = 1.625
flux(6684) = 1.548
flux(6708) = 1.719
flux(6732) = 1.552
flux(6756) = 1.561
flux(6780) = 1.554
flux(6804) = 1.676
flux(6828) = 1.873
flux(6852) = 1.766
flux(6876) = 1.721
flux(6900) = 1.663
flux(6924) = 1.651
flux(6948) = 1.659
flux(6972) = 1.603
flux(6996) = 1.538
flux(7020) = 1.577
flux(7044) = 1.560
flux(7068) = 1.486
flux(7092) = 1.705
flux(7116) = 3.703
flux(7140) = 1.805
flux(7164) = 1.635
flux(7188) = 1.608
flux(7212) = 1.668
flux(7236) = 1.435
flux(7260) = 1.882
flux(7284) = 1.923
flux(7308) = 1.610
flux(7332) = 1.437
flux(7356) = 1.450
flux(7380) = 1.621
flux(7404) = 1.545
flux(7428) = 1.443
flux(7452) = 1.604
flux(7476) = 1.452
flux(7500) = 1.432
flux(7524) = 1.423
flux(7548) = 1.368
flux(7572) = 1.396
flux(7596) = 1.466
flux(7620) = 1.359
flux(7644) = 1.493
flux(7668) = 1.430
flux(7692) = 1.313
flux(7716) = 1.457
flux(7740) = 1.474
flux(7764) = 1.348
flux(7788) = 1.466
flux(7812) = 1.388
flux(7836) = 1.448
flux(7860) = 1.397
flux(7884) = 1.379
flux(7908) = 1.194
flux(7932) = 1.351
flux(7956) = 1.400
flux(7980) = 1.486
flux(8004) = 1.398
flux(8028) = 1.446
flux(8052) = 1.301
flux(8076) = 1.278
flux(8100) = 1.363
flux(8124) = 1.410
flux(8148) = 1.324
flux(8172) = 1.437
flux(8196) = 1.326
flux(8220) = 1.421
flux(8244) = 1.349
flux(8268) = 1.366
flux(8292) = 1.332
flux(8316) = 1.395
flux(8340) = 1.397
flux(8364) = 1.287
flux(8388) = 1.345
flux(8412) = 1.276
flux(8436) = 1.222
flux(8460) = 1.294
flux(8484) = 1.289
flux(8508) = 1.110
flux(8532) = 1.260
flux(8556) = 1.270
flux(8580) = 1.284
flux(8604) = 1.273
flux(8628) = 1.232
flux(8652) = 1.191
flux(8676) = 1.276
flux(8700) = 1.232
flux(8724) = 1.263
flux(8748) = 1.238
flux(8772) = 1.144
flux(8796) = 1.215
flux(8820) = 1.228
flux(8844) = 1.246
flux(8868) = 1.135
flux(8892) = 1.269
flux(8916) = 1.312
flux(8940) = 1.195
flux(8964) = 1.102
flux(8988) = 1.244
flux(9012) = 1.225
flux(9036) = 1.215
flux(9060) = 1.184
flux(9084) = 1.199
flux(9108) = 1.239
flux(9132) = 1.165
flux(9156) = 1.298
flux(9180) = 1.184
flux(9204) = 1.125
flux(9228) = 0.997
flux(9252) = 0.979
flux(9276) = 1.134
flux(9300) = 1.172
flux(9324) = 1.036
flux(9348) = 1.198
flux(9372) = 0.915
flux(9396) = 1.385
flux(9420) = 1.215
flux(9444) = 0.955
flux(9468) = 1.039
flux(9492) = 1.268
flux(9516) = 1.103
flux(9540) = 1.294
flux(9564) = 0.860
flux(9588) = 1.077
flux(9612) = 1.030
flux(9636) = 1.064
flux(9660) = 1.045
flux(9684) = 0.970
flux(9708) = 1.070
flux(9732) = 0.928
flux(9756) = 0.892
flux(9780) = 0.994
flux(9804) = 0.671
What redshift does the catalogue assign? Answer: 0.082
